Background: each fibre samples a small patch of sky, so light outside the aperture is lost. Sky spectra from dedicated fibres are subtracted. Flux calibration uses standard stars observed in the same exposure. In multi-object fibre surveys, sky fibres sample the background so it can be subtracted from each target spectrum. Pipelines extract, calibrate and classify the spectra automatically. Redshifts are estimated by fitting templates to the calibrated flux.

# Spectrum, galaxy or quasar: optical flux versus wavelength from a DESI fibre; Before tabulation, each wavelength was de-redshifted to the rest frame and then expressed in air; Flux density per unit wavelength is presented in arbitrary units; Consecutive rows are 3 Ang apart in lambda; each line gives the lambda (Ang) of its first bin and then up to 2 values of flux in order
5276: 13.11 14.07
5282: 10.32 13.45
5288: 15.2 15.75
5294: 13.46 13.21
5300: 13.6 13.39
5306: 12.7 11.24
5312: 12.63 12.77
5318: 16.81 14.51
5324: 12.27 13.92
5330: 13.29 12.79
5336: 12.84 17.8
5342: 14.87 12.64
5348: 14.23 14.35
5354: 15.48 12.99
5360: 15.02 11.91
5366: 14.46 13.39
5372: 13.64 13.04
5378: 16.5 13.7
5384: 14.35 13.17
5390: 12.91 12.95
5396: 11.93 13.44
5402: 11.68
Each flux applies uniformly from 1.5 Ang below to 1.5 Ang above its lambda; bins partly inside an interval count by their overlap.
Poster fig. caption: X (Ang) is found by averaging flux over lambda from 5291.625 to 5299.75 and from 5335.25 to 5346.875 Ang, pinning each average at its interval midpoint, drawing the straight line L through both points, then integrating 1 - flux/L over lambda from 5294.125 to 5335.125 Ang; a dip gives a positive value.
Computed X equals 2.1 Ang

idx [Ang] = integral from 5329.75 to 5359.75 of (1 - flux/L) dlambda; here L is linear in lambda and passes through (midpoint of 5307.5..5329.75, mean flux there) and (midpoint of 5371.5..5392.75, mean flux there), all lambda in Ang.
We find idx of -1.3 Ang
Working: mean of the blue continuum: 13.4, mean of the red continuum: 13.9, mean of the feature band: 14.2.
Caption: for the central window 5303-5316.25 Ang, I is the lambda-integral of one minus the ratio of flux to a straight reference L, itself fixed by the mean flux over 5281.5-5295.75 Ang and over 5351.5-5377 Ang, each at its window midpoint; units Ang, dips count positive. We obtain 1.3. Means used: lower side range 13.9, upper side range 13.8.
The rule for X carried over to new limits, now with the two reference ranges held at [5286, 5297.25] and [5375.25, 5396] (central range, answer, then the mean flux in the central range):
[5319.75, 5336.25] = 1.1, 13.3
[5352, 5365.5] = 0.0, 13.9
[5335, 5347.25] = -0.4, 14.6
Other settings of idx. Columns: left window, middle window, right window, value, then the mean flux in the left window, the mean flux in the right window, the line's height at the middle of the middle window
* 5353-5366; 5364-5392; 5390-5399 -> -1.3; 13.9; 12.7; 13.2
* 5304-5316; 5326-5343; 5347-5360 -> -0.9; 12.4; 14.4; 13.5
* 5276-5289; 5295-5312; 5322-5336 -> 0.4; 13.2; 13.1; 13.1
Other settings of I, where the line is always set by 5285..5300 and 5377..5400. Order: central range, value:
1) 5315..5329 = -0.14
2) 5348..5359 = -0.40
